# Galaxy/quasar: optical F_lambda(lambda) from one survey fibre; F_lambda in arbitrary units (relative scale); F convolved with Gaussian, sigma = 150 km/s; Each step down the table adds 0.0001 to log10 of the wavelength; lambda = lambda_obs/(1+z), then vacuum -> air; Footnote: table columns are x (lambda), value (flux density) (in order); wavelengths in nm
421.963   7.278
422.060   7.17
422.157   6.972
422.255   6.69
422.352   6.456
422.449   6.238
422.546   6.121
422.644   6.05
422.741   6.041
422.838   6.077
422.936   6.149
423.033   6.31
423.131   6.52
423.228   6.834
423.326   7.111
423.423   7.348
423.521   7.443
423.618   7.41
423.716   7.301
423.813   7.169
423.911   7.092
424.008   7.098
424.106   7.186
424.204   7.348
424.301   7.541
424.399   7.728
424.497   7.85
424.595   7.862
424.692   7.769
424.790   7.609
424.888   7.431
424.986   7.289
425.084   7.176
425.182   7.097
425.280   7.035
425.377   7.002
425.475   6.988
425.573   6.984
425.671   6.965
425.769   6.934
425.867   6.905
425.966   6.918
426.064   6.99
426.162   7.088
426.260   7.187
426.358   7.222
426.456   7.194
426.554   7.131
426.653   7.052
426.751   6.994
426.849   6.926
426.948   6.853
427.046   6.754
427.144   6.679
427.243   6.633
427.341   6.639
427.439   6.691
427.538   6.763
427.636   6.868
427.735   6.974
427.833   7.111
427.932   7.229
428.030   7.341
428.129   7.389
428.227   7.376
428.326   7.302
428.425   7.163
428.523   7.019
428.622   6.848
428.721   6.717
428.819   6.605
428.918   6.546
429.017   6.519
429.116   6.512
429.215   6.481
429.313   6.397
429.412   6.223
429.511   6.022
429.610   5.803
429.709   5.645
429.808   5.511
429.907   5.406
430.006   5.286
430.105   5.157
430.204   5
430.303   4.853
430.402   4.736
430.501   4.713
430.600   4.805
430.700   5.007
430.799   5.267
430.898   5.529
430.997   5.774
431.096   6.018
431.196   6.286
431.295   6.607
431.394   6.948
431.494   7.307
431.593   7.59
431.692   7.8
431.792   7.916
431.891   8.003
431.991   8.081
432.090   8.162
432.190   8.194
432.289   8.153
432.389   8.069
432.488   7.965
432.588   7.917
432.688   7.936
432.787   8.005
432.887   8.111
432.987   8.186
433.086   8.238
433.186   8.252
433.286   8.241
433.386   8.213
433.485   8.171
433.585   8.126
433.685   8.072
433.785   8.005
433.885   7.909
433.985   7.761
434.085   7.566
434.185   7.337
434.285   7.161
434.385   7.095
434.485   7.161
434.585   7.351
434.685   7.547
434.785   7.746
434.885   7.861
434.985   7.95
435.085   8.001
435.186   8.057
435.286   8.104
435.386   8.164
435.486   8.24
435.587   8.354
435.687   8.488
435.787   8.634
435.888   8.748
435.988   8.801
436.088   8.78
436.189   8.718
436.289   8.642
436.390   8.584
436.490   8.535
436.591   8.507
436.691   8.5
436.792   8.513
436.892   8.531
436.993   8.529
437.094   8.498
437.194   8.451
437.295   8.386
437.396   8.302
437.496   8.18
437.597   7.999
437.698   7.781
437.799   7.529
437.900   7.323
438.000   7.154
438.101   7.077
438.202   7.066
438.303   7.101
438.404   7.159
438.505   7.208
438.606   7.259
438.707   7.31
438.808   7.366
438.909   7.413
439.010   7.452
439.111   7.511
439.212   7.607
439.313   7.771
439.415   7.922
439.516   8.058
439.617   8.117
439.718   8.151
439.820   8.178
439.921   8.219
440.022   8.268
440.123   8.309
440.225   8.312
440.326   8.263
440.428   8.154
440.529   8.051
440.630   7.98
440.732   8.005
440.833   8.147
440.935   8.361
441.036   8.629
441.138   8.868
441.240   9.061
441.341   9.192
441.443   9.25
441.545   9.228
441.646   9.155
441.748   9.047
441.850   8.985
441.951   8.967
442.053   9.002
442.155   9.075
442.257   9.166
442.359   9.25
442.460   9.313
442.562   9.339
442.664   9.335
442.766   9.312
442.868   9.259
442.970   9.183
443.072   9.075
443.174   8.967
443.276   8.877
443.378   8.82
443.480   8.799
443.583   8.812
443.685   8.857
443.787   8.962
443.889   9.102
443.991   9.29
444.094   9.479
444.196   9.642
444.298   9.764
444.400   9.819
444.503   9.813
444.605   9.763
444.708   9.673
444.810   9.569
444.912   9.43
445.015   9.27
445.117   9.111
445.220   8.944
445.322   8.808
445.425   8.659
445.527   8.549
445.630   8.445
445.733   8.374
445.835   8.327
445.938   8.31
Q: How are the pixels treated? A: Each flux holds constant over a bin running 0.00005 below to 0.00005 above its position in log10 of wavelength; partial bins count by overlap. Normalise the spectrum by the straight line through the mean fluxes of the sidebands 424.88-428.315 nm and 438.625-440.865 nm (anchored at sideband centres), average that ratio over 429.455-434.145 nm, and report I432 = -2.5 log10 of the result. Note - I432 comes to 0.07 mag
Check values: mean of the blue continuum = 7.02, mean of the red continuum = 7.93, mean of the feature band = 6.95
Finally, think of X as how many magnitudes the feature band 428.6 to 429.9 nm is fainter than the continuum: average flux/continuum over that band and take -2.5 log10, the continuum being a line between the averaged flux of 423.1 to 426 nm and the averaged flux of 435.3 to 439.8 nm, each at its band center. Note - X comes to 0.200 mag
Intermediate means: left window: 7.24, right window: 8.01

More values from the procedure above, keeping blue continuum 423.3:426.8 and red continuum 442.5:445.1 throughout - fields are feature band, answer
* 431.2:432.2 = 0.05 mag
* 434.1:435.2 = 0.10 mag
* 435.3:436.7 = -0.01 mag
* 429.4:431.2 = 0.40 mag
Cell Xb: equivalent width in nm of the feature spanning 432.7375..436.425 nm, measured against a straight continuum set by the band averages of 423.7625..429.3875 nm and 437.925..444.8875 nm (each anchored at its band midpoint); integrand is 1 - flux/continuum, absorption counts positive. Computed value -0.089 nm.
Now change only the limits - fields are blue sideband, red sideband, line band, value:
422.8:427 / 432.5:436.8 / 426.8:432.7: 0.76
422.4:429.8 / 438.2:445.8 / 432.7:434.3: -0.05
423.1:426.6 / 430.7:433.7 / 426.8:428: 0.08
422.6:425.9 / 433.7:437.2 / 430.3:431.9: 0.32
